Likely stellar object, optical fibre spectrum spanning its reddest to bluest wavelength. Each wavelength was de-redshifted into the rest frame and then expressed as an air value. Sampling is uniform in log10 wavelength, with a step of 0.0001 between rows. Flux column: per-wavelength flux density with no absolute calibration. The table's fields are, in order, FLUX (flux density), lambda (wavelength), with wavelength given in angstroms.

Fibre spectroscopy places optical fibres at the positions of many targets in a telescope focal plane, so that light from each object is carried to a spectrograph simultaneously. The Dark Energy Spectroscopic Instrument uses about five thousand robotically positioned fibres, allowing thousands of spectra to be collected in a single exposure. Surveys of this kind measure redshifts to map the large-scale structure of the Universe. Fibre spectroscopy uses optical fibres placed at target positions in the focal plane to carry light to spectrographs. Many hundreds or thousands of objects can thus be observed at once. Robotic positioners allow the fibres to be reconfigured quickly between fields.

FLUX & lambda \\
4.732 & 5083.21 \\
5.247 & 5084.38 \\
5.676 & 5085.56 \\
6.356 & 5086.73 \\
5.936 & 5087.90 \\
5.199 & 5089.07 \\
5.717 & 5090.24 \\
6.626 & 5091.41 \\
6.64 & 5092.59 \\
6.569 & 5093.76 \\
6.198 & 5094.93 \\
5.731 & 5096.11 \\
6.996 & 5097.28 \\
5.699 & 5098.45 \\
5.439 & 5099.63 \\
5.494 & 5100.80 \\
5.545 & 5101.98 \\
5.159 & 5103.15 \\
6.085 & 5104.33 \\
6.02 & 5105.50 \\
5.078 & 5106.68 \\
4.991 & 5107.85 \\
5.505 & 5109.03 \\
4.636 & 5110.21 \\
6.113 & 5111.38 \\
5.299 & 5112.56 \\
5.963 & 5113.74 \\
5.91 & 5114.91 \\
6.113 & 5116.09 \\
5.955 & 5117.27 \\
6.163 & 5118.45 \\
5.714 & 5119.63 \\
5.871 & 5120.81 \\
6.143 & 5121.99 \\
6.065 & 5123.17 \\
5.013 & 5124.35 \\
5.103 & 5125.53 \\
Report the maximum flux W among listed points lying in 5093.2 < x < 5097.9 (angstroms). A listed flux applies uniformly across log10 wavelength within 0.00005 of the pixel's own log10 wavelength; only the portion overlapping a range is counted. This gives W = 6.996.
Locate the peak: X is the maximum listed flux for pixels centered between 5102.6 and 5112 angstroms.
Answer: 6.113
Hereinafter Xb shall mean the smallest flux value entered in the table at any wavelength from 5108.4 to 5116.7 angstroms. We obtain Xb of 4.636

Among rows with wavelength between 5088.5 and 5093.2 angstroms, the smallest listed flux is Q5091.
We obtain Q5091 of 5.199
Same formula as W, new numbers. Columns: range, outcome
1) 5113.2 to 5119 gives 6.163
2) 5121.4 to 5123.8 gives 6.143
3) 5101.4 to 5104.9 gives 6.085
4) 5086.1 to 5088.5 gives 6.356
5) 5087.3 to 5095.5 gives 6.64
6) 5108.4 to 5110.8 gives 5.505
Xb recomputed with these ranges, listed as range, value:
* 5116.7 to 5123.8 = 5.714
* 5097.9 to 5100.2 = 5.439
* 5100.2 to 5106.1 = 5.159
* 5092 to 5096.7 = 5.731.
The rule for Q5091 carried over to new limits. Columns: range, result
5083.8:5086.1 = 5.247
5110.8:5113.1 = 5.299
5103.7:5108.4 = 4.991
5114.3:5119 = 5.91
